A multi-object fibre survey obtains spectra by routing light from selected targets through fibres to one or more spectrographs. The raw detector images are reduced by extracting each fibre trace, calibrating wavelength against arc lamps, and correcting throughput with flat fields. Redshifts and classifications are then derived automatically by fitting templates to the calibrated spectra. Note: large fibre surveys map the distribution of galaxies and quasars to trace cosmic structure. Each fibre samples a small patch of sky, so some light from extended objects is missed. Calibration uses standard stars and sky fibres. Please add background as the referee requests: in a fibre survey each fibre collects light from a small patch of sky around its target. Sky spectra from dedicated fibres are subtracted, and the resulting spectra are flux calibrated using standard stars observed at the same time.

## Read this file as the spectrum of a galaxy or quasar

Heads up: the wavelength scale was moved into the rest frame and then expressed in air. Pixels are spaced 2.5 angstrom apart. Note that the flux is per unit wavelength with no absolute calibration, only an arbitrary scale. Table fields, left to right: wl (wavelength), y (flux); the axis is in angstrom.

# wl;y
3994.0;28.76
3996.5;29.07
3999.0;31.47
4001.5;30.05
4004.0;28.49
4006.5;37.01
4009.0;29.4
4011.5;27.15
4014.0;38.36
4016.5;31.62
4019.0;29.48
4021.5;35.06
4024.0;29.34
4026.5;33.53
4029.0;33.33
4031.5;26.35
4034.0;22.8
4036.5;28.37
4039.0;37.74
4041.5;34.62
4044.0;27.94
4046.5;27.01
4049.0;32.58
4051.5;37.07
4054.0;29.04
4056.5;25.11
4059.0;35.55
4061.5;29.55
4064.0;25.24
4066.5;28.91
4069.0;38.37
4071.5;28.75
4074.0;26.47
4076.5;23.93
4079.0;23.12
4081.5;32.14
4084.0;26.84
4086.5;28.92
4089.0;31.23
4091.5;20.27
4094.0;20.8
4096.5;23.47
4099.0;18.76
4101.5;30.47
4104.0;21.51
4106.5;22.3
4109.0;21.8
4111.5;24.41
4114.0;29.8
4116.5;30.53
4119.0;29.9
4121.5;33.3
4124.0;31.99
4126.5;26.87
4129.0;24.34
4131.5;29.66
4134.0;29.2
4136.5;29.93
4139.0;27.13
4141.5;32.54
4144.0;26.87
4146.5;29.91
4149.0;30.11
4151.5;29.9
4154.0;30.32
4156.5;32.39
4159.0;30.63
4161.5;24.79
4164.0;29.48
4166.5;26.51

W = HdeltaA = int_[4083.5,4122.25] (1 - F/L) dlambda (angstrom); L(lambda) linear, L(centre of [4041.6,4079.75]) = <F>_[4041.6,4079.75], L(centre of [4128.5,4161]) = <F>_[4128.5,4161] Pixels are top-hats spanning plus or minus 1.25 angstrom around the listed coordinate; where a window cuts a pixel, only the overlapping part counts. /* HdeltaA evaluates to 4.86 angstrom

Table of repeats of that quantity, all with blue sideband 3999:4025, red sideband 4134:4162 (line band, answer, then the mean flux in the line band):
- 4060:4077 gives 0.95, 29.1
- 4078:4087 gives 0.82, 27.8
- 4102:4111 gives 2.21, 22.8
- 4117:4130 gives 0.23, 29.4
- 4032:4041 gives 0.42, 29.8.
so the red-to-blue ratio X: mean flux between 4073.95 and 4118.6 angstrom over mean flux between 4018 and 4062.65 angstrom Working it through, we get 0.83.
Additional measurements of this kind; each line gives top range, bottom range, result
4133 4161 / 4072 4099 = 1.17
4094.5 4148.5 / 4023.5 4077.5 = 0.91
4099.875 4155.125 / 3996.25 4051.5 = 0.91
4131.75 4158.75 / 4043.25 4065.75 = 1.00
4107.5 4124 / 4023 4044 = 0.93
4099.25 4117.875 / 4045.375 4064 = 0.84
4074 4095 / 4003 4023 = 0.81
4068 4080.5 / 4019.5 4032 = 0.88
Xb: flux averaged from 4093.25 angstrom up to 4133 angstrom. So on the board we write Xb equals 26.3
